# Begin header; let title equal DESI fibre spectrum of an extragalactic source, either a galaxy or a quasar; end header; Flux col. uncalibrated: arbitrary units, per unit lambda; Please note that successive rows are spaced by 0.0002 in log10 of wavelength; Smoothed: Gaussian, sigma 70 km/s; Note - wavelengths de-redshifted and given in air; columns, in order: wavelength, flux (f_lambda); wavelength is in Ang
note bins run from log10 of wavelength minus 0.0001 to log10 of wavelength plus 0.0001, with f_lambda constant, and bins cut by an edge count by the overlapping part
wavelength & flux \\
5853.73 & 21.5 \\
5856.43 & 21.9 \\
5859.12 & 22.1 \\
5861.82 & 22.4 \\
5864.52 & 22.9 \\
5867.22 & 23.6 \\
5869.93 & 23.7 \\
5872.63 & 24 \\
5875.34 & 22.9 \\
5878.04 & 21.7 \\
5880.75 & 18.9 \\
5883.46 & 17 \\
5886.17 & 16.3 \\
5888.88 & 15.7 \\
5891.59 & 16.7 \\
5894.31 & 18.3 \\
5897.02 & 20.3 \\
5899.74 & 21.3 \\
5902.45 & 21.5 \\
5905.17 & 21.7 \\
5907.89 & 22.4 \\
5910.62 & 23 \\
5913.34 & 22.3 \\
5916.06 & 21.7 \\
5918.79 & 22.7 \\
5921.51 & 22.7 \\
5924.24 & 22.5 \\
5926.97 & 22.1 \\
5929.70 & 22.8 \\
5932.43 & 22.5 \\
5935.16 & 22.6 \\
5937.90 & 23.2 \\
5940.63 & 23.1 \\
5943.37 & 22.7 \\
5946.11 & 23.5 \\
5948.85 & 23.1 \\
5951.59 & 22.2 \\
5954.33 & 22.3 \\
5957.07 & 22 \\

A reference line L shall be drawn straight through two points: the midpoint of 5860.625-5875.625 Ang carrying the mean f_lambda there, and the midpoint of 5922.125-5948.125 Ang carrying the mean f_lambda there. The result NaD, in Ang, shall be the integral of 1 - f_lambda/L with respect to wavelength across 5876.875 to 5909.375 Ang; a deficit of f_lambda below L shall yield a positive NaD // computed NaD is 5.3 Ang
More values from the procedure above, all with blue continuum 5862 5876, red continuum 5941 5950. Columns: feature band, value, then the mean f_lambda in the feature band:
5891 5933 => 2.9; 21.6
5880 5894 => 3.8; 16.9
